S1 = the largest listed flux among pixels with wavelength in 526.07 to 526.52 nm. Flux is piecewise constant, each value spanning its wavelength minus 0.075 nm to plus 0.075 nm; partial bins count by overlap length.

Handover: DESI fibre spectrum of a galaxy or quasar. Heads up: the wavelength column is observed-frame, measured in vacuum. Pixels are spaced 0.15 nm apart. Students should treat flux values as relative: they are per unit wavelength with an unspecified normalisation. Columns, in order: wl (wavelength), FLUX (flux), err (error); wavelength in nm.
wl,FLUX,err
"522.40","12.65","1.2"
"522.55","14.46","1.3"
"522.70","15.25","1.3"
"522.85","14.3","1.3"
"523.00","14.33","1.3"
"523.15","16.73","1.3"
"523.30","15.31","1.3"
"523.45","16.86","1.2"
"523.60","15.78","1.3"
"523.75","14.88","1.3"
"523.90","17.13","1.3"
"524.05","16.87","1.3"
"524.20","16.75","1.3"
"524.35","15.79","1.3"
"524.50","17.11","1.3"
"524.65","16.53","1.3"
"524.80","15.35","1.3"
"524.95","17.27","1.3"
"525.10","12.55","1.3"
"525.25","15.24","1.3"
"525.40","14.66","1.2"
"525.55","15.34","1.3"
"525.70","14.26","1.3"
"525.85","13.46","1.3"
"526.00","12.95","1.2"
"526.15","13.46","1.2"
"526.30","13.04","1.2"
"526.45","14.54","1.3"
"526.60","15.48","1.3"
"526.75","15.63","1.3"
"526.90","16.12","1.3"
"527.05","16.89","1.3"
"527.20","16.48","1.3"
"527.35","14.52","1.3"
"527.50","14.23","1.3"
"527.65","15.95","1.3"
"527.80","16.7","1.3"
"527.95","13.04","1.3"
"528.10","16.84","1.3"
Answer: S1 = 14.54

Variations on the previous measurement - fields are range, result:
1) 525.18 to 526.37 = 15.34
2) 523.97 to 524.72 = 17.11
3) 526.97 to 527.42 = 16.89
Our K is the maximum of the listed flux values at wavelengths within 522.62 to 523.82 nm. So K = 16.86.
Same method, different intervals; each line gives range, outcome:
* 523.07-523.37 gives 16.73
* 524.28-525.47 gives 17.27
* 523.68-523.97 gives 17.13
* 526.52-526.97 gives 16.12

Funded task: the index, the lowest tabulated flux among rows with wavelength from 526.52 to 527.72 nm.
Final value 14.23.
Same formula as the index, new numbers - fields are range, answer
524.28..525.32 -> 12.55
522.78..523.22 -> 14.3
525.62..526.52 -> 12.95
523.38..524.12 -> 14.88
